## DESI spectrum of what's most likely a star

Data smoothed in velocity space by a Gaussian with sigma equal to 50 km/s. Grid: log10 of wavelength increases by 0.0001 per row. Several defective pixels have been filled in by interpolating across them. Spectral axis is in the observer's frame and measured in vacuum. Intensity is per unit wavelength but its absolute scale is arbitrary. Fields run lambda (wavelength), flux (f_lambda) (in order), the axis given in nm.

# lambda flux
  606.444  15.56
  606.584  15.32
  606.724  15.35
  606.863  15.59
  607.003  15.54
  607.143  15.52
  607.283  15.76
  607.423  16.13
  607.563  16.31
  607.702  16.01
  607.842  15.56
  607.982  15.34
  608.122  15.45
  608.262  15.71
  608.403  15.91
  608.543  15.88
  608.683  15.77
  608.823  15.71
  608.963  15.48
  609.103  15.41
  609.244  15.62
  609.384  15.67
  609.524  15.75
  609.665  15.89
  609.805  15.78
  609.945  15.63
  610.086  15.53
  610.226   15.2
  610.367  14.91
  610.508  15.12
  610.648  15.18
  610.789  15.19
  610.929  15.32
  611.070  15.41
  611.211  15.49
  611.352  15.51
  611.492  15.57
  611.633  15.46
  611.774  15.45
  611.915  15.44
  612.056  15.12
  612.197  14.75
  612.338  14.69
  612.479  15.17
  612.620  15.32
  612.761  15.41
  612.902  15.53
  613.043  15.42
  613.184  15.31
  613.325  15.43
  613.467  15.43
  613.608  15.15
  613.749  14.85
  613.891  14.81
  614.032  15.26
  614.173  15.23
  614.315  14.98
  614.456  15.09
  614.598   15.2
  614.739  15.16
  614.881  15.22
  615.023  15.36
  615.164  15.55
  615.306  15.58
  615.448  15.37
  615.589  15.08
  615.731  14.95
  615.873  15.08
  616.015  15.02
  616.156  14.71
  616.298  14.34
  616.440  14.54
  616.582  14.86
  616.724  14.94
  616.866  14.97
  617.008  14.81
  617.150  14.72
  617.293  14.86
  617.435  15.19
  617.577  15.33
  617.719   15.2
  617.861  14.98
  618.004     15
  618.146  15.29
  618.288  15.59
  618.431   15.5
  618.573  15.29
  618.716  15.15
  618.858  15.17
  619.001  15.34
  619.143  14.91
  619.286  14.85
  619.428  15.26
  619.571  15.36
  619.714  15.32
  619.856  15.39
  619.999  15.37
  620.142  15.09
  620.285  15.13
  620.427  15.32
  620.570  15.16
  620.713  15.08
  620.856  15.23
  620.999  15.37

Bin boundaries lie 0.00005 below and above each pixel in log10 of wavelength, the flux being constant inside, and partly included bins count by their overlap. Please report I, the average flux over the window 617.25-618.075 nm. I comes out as 15.1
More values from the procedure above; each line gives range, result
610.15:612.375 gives 15.2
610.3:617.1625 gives 15.2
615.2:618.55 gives 15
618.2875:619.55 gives 15.2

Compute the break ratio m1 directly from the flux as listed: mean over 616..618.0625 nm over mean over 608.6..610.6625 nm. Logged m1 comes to 0.96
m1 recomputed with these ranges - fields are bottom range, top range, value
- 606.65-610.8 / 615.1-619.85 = 0.97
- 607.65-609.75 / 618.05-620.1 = 0.97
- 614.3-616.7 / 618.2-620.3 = 1.01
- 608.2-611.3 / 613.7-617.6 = 0.97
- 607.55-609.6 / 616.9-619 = 0.97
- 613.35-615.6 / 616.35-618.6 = 0.99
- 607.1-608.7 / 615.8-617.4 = 0.94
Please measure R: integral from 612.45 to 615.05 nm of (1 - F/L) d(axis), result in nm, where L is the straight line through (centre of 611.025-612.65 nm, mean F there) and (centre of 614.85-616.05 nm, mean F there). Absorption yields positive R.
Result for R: 0.006 nm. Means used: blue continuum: 15.3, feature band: 15.2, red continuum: 15.2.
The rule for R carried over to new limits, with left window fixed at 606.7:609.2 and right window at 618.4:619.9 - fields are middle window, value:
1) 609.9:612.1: 0.031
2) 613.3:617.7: 0.090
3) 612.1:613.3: 0.022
